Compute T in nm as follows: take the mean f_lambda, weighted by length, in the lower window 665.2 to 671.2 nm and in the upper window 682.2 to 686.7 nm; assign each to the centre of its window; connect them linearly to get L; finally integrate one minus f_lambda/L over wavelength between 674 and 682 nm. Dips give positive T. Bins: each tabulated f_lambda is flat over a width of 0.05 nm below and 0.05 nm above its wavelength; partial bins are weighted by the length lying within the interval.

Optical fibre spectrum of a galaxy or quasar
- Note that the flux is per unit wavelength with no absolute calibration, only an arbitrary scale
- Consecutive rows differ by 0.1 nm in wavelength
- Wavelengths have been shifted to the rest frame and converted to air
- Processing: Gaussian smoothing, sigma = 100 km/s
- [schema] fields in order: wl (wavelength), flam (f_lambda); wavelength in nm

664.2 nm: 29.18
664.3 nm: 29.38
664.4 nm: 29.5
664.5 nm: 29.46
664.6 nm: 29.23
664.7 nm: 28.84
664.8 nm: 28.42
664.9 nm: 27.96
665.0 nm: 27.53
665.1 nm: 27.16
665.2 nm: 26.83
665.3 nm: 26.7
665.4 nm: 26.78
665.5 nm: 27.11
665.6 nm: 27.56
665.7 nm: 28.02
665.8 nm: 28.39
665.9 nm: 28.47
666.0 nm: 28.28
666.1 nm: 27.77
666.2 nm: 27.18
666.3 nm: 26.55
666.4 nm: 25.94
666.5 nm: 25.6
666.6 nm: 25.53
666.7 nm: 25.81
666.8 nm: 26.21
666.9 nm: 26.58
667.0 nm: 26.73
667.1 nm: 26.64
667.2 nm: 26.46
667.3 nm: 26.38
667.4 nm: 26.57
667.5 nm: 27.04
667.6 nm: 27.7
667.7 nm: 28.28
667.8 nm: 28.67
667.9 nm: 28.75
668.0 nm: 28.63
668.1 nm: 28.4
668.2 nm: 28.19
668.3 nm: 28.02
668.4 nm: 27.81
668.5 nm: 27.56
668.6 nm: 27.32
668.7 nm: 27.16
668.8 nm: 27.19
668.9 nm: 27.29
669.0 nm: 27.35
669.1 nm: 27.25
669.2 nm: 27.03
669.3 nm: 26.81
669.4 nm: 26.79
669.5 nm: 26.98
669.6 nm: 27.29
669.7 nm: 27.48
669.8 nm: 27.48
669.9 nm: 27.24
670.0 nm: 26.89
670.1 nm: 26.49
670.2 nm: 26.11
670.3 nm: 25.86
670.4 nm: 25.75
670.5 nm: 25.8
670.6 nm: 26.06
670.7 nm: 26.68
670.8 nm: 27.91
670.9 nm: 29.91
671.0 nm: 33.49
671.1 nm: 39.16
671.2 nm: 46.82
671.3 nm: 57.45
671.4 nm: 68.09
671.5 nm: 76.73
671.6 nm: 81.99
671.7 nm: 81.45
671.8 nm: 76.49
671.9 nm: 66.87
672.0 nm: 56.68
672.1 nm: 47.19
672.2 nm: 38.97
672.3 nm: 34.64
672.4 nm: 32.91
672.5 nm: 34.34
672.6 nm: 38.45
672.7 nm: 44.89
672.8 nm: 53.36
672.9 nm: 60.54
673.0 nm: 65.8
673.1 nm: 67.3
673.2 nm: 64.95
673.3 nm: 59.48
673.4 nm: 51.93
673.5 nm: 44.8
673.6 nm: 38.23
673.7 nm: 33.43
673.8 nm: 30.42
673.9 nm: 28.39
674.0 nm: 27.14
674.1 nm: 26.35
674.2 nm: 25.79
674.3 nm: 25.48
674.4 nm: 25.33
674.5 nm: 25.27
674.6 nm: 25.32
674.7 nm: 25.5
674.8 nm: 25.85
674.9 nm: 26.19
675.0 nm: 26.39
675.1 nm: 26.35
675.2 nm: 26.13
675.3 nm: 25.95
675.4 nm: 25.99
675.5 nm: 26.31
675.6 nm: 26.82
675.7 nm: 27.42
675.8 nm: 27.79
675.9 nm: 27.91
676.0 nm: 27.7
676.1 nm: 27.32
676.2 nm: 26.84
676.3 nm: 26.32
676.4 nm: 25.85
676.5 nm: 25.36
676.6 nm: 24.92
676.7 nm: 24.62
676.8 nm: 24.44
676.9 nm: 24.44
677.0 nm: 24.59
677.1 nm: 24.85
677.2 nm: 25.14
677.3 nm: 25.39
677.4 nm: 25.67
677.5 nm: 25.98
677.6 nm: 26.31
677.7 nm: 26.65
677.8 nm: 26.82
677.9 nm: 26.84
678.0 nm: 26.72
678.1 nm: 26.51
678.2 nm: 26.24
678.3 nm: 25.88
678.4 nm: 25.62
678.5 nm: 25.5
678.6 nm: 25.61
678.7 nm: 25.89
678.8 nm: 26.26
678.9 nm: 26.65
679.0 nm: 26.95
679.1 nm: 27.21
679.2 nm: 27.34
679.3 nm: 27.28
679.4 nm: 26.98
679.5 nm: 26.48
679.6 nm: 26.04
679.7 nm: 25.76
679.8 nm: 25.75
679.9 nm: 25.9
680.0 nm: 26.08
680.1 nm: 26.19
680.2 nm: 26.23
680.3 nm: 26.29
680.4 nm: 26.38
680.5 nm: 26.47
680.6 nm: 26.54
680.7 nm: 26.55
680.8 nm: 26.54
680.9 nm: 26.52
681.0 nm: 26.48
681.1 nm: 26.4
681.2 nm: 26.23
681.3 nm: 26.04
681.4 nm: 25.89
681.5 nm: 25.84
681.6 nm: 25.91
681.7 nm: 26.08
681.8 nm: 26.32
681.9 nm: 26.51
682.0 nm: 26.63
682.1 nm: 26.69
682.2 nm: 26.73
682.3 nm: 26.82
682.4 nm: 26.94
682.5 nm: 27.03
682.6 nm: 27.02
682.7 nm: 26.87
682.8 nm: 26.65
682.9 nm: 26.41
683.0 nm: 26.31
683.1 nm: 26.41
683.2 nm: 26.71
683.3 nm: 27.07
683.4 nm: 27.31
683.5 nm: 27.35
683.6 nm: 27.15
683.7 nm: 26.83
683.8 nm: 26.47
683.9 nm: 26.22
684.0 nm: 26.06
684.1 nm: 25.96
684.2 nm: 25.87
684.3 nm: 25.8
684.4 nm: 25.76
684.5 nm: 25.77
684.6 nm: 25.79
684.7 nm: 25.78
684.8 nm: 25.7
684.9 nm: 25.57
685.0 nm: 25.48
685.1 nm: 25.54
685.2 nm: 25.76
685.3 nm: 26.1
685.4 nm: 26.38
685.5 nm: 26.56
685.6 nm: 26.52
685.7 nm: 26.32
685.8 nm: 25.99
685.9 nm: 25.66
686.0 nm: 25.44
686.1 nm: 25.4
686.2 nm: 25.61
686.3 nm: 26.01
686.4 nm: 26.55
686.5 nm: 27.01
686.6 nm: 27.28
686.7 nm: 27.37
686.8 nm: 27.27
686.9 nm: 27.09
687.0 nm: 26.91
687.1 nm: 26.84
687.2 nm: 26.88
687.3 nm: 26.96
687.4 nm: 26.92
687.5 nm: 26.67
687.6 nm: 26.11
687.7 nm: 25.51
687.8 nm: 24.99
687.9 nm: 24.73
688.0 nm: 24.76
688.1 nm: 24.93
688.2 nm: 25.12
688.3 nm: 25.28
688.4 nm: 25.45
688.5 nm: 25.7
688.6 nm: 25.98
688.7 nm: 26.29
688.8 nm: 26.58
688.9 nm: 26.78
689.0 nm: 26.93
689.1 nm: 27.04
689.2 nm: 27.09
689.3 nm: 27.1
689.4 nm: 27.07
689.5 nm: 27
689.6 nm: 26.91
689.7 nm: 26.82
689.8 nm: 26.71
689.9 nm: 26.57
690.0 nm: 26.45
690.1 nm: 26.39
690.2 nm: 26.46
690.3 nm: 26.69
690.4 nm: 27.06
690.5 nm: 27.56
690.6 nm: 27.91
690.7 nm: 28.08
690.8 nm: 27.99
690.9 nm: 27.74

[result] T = 0.20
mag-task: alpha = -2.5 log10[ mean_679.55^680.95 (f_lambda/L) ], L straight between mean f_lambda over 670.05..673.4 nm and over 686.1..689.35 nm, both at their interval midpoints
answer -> 0.35 mag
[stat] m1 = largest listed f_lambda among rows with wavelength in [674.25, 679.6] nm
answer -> 27.91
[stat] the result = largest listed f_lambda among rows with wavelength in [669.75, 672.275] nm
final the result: 81.99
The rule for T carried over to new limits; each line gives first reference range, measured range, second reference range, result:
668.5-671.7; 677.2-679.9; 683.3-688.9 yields 0.34 nm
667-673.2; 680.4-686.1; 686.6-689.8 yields 0.59 nm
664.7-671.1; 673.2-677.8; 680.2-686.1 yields -0.31 nm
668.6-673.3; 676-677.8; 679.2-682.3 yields 0.36 nm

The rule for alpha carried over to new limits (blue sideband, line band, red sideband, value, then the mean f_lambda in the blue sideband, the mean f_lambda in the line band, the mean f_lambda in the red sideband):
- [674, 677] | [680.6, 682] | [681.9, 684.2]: 0.01 mag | 26.1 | 26.3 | 26.7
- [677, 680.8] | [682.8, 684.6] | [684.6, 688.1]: -0.01 mag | 26.2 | 26.4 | 26.1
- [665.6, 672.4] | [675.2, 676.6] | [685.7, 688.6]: 0.15 mag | 33.5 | 26.7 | 26.1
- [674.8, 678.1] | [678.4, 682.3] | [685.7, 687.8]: 0.00 mag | 26.1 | 26.3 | 26.4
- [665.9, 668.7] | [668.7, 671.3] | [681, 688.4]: -0.08 mag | 27.2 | 29.1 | 26.3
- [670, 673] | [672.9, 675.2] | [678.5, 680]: 0.09 mag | 45.2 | 36.5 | 26.4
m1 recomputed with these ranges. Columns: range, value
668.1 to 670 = 28.4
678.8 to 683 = 27.34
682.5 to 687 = 27.37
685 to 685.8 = 26.56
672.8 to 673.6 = 67.3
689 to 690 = 27.1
